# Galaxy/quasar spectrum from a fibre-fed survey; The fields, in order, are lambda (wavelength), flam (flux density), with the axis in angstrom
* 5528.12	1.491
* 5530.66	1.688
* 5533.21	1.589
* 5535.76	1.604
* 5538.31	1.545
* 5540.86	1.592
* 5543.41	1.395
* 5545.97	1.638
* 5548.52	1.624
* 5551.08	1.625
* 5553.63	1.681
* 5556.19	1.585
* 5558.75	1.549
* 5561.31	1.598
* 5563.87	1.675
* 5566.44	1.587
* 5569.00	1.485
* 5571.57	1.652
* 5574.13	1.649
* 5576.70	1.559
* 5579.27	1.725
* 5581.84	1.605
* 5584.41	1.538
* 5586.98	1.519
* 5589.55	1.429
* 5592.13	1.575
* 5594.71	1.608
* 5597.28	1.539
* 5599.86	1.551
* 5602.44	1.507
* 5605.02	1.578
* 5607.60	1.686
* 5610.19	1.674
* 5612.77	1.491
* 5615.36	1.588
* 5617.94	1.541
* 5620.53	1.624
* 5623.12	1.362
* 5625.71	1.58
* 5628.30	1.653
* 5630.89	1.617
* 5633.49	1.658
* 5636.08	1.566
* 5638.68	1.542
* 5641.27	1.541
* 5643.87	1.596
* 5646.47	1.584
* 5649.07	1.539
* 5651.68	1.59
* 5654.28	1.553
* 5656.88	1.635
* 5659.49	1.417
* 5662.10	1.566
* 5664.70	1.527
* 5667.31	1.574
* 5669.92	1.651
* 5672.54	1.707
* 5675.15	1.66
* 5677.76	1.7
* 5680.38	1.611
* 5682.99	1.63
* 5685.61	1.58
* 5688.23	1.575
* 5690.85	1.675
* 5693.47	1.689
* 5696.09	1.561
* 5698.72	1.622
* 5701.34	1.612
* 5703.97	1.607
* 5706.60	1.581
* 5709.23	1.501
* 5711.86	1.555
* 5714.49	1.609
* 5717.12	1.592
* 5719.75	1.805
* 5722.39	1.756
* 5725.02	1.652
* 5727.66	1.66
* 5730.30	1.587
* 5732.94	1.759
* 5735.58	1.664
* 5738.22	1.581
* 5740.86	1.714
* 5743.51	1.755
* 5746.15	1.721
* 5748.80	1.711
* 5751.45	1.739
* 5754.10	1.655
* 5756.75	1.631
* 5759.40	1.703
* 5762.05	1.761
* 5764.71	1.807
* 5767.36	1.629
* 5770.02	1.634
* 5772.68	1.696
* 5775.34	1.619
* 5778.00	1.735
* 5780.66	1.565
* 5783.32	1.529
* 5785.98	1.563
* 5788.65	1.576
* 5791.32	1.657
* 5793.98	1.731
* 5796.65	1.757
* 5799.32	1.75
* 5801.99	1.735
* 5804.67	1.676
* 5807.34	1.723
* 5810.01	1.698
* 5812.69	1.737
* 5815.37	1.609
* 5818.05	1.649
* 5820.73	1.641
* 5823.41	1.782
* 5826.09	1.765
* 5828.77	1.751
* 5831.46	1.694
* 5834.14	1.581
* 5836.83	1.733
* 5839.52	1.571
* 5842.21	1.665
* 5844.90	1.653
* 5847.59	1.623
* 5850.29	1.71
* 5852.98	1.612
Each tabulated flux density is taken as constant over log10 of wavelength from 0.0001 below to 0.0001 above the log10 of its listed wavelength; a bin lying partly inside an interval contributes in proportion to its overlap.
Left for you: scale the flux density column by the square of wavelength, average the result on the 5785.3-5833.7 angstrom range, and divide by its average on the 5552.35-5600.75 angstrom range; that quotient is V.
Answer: 1.2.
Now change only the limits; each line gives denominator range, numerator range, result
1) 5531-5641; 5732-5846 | 1.14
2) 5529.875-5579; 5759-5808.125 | 1.14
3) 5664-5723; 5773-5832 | 1.07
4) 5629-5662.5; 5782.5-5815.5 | 1.13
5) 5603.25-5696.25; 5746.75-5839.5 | 1.11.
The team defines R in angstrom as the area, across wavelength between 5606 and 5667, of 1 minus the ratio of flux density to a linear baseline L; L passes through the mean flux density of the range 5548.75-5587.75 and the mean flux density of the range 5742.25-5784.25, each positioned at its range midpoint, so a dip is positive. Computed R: 2.2 angstrom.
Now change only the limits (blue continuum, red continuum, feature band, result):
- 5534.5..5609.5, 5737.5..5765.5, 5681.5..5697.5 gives 0.4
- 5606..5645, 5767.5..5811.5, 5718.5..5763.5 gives -1.6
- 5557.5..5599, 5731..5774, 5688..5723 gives 0.9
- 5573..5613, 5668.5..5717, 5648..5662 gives 0.5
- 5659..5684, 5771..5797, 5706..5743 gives -0.5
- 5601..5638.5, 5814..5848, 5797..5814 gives -0.6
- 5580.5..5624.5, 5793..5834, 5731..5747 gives -0.4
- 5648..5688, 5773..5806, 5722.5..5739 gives -0.3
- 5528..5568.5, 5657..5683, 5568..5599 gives 0.4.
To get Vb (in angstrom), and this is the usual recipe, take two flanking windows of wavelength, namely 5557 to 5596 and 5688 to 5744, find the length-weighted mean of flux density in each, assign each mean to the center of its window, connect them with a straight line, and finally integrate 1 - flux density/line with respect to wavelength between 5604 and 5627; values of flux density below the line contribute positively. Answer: 0.44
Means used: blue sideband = 1.58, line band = 1.57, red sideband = 1.64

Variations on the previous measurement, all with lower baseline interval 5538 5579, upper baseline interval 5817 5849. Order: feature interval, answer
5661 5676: 0.1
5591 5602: 0.3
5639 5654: 0.5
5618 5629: 0.4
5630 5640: 0.1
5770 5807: 0.0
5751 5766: -0.5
